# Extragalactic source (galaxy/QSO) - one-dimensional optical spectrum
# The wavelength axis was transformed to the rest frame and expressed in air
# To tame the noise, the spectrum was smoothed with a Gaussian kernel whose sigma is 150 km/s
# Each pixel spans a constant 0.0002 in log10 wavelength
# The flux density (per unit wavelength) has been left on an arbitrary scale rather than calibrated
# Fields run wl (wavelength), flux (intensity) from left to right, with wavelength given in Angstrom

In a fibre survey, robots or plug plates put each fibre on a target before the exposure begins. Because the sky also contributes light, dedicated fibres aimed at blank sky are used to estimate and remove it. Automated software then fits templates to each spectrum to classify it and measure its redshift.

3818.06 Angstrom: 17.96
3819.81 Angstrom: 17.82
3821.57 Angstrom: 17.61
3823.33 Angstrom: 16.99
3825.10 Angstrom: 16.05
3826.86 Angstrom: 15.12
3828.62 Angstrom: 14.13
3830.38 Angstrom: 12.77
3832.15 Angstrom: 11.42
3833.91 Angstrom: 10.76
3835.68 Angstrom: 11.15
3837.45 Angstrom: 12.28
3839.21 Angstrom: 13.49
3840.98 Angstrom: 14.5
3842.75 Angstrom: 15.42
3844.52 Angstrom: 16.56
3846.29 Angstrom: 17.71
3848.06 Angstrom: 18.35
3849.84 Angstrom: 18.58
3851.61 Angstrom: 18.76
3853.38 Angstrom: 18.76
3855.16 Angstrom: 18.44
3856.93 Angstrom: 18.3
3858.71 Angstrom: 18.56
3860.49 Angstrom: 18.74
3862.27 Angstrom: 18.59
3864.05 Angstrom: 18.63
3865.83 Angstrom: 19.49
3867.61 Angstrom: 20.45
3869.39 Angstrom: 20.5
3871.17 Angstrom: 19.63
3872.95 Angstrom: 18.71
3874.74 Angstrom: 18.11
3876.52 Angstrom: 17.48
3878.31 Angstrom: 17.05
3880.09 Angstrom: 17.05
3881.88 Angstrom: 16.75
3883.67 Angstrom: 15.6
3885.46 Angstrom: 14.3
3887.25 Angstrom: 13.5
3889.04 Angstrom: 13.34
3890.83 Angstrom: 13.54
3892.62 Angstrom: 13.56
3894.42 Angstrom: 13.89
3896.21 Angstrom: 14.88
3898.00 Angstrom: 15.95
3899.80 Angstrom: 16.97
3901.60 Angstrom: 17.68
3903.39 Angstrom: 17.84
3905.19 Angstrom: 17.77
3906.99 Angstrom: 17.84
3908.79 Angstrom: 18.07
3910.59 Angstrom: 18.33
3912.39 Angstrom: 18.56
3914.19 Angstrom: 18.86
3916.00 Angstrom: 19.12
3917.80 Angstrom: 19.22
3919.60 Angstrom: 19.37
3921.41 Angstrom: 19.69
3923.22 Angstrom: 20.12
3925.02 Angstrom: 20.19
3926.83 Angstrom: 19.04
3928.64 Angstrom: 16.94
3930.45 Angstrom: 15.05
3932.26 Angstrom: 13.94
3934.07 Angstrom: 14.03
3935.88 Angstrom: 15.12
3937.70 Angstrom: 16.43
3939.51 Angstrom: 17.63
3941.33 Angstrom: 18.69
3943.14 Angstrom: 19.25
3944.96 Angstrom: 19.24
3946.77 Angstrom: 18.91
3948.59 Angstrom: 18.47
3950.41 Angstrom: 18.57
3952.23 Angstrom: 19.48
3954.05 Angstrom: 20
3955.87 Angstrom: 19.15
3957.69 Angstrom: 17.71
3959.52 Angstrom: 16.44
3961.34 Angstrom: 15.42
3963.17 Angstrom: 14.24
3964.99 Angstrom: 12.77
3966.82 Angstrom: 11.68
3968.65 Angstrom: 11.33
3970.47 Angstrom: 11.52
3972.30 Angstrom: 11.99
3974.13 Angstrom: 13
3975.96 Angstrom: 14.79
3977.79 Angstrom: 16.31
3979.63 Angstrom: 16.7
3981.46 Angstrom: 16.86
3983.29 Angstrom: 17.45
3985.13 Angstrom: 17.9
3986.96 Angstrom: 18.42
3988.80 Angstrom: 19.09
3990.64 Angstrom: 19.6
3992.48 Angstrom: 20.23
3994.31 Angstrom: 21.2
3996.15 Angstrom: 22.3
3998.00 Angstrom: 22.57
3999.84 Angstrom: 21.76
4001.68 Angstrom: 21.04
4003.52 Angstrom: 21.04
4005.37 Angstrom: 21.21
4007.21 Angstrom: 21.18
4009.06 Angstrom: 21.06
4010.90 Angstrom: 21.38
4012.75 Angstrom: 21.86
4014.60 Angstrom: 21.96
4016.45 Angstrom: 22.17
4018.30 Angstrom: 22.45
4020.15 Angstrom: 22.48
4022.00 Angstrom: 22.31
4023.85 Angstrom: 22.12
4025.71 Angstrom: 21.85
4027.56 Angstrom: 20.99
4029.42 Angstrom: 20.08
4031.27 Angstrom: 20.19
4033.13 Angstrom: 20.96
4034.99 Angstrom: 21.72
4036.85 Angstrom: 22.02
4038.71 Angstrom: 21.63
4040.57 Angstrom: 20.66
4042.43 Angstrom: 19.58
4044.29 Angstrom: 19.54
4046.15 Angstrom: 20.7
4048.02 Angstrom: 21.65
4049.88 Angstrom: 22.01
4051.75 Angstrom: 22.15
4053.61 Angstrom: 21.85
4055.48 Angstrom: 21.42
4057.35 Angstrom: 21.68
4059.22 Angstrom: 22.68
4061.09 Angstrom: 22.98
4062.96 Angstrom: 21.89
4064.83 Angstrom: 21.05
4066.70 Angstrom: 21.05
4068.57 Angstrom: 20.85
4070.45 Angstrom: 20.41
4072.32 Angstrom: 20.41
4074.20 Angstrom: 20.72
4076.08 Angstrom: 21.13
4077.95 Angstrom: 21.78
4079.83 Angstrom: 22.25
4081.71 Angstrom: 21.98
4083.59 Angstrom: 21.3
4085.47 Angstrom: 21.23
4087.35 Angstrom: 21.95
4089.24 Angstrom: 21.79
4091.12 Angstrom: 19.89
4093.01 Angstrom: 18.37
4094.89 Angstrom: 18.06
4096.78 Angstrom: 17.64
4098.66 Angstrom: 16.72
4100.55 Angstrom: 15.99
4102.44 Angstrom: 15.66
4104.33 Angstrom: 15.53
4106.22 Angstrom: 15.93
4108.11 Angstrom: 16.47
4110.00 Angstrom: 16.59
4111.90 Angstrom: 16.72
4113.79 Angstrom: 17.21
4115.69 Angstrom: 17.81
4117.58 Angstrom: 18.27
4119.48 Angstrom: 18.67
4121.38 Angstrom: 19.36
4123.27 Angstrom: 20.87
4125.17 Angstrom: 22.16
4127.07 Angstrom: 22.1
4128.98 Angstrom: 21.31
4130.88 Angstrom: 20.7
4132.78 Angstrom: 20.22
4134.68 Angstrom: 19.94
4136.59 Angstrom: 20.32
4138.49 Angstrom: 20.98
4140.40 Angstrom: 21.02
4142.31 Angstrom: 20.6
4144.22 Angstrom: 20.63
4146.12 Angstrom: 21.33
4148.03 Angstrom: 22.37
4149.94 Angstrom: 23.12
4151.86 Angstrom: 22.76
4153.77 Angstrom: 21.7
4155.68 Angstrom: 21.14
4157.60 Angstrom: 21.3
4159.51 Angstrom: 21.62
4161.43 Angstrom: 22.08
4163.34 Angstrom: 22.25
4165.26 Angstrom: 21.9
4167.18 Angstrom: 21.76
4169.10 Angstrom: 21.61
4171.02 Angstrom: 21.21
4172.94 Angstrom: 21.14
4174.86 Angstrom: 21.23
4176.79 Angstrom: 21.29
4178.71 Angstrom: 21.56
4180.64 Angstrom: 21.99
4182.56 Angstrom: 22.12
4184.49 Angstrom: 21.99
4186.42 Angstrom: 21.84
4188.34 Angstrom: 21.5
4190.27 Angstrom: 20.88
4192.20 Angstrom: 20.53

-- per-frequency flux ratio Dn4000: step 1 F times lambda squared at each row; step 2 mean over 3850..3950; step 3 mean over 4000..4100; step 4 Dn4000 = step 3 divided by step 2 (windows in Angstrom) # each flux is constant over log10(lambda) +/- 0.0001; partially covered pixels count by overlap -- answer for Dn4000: 1.30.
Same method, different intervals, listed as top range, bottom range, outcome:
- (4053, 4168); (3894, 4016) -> 1.23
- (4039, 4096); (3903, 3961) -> 1.25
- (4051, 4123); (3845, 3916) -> 1.25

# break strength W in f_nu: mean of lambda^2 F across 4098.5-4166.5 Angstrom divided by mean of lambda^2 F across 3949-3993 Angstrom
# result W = 1.32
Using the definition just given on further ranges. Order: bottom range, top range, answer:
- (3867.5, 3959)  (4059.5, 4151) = 1.26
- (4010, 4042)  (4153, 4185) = 1.08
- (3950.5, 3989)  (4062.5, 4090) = 1.42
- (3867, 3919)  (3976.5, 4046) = 1.28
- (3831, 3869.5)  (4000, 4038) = 1.40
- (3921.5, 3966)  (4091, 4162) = 1.23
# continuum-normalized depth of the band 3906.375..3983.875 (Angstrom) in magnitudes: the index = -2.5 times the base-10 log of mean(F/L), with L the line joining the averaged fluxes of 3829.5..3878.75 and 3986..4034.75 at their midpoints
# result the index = 0.15 mag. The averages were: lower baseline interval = 16.9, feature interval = 16.9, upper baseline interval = 21.2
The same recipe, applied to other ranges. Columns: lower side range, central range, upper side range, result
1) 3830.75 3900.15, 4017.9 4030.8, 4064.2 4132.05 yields -0.17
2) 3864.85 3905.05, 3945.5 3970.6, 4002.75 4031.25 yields 0.18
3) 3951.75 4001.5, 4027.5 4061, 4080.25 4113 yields -0.19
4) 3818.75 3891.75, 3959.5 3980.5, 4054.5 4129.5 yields 0.30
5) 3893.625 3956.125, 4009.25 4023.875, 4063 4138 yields -0.18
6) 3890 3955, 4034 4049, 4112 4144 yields -0.11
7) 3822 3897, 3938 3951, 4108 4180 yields -0.06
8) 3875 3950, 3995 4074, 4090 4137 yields -0.19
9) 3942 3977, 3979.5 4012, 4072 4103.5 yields -0.18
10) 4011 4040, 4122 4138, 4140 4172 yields 0.04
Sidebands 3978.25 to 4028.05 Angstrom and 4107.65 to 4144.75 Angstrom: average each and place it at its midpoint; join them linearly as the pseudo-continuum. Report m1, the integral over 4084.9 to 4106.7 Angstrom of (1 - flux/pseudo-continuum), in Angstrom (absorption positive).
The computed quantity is 1.8 Angstrom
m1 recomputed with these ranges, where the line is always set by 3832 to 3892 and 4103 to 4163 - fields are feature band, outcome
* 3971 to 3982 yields 2.02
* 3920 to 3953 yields -0.48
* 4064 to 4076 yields -0.95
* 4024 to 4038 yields -1.80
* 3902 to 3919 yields -1.12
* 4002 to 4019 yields -2.81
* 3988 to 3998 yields -1.31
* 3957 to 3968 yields 2.05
